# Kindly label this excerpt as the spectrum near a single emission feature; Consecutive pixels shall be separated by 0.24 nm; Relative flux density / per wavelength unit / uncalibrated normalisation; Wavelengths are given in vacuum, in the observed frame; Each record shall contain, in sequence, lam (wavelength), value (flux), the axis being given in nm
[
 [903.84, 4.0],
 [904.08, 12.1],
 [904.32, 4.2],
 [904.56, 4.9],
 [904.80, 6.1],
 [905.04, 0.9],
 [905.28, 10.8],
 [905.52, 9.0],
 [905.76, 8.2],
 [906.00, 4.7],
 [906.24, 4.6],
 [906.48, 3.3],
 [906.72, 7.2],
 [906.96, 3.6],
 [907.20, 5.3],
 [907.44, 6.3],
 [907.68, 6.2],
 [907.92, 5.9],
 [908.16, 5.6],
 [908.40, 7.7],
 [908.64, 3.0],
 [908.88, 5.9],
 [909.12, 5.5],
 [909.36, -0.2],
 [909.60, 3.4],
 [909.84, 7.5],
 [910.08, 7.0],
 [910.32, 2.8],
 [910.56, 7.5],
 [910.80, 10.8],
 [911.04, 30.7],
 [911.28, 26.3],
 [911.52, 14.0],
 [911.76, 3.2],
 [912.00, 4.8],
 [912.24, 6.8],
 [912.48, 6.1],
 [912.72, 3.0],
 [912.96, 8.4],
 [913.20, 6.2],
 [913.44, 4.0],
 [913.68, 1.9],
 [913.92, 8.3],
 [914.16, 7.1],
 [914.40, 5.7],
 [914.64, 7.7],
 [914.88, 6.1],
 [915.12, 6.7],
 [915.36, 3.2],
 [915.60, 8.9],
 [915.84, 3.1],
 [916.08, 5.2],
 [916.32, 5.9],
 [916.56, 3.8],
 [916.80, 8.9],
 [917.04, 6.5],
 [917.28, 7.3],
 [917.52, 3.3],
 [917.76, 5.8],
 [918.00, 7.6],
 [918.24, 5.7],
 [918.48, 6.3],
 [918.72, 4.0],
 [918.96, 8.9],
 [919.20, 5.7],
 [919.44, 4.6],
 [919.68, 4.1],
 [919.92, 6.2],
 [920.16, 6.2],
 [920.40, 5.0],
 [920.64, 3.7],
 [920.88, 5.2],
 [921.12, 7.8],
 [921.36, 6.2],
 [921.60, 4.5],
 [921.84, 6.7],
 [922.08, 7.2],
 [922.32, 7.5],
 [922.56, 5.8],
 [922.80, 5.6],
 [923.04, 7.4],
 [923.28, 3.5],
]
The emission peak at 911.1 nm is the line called [O III]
